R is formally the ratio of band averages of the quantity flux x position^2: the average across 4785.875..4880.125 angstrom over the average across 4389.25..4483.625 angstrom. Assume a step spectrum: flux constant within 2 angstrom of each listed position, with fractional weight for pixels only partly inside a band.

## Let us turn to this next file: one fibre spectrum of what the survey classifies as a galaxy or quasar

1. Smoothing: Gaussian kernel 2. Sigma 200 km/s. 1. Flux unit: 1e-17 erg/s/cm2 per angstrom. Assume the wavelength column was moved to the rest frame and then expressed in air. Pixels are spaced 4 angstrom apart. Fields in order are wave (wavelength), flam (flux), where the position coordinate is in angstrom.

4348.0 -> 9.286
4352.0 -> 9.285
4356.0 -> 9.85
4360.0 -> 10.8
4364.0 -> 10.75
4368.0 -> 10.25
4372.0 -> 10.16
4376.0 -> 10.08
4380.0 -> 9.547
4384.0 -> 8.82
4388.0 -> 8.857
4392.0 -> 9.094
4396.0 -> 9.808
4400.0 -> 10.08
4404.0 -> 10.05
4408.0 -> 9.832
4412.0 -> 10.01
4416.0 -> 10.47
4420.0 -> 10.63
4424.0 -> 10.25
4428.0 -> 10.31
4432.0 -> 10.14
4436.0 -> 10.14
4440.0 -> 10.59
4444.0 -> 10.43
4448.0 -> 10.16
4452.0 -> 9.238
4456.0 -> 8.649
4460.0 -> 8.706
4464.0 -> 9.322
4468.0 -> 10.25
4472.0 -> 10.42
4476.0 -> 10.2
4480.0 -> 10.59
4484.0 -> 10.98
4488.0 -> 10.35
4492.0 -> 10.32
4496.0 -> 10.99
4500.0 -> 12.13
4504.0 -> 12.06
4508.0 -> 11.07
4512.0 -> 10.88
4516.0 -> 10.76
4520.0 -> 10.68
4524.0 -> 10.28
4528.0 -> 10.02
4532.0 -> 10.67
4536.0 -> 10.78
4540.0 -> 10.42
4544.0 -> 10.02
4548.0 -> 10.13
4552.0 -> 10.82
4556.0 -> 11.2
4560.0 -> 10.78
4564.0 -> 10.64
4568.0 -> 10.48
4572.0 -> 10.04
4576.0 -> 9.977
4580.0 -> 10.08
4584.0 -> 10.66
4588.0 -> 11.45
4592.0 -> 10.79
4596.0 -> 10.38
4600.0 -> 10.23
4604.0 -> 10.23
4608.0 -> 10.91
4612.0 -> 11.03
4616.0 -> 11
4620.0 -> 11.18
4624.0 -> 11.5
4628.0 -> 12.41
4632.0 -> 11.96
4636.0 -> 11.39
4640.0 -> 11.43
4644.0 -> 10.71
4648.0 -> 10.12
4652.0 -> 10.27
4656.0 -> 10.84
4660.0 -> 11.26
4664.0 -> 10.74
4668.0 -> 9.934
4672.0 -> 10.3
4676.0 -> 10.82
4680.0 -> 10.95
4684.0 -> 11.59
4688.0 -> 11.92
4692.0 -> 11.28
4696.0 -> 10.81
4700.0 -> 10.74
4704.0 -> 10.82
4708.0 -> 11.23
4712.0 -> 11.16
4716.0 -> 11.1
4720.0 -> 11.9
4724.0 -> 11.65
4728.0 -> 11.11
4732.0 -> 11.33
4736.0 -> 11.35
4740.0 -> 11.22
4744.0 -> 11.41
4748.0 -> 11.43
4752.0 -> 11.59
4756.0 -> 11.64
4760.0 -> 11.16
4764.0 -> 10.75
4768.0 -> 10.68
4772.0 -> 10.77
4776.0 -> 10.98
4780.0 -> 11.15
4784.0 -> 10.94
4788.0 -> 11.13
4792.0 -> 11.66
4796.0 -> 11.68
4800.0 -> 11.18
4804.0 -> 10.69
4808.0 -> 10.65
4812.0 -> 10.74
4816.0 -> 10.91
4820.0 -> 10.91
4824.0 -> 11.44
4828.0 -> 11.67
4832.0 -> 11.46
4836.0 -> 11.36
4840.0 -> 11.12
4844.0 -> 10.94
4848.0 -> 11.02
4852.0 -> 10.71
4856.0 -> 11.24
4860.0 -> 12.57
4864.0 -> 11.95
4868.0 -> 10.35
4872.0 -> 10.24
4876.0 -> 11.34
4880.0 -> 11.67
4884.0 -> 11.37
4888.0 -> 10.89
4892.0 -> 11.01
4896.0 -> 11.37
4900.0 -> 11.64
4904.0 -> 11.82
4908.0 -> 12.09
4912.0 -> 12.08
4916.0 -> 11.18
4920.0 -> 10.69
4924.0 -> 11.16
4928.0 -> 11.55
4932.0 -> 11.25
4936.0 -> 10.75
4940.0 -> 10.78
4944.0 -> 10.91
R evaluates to 1.3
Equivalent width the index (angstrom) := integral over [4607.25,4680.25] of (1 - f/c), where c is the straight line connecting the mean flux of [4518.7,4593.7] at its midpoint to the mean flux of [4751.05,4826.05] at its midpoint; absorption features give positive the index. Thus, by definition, -1.8 angstrom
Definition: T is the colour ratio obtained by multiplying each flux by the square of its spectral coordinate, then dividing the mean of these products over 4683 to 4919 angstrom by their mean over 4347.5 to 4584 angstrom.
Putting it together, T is 1.3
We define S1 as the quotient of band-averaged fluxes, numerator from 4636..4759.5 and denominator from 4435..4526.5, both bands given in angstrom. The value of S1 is 1.1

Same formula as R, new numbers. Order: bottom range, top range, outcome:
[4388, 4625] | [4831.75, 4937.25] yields 1.27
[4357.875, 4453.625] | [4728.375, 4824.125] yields 1.31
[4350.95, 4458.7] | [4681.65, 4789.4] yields 1.30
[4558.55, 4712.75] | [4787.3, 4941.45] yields 1.14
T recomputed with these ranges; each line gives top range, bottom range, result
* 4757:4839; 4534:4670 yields 1.12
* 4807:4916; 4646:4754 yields 1.09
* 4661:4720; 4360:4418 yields 1.27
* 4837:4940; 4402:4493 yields 1.35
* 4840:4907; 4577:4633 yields 1.15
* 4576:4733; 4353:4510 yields 1.19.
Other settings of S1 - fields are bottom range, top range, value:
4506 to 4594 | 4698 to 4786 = 1.06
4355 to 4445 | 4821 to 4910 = 1.13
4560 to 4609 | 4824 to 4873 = 1.07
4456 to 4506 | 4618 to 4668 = 1.06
